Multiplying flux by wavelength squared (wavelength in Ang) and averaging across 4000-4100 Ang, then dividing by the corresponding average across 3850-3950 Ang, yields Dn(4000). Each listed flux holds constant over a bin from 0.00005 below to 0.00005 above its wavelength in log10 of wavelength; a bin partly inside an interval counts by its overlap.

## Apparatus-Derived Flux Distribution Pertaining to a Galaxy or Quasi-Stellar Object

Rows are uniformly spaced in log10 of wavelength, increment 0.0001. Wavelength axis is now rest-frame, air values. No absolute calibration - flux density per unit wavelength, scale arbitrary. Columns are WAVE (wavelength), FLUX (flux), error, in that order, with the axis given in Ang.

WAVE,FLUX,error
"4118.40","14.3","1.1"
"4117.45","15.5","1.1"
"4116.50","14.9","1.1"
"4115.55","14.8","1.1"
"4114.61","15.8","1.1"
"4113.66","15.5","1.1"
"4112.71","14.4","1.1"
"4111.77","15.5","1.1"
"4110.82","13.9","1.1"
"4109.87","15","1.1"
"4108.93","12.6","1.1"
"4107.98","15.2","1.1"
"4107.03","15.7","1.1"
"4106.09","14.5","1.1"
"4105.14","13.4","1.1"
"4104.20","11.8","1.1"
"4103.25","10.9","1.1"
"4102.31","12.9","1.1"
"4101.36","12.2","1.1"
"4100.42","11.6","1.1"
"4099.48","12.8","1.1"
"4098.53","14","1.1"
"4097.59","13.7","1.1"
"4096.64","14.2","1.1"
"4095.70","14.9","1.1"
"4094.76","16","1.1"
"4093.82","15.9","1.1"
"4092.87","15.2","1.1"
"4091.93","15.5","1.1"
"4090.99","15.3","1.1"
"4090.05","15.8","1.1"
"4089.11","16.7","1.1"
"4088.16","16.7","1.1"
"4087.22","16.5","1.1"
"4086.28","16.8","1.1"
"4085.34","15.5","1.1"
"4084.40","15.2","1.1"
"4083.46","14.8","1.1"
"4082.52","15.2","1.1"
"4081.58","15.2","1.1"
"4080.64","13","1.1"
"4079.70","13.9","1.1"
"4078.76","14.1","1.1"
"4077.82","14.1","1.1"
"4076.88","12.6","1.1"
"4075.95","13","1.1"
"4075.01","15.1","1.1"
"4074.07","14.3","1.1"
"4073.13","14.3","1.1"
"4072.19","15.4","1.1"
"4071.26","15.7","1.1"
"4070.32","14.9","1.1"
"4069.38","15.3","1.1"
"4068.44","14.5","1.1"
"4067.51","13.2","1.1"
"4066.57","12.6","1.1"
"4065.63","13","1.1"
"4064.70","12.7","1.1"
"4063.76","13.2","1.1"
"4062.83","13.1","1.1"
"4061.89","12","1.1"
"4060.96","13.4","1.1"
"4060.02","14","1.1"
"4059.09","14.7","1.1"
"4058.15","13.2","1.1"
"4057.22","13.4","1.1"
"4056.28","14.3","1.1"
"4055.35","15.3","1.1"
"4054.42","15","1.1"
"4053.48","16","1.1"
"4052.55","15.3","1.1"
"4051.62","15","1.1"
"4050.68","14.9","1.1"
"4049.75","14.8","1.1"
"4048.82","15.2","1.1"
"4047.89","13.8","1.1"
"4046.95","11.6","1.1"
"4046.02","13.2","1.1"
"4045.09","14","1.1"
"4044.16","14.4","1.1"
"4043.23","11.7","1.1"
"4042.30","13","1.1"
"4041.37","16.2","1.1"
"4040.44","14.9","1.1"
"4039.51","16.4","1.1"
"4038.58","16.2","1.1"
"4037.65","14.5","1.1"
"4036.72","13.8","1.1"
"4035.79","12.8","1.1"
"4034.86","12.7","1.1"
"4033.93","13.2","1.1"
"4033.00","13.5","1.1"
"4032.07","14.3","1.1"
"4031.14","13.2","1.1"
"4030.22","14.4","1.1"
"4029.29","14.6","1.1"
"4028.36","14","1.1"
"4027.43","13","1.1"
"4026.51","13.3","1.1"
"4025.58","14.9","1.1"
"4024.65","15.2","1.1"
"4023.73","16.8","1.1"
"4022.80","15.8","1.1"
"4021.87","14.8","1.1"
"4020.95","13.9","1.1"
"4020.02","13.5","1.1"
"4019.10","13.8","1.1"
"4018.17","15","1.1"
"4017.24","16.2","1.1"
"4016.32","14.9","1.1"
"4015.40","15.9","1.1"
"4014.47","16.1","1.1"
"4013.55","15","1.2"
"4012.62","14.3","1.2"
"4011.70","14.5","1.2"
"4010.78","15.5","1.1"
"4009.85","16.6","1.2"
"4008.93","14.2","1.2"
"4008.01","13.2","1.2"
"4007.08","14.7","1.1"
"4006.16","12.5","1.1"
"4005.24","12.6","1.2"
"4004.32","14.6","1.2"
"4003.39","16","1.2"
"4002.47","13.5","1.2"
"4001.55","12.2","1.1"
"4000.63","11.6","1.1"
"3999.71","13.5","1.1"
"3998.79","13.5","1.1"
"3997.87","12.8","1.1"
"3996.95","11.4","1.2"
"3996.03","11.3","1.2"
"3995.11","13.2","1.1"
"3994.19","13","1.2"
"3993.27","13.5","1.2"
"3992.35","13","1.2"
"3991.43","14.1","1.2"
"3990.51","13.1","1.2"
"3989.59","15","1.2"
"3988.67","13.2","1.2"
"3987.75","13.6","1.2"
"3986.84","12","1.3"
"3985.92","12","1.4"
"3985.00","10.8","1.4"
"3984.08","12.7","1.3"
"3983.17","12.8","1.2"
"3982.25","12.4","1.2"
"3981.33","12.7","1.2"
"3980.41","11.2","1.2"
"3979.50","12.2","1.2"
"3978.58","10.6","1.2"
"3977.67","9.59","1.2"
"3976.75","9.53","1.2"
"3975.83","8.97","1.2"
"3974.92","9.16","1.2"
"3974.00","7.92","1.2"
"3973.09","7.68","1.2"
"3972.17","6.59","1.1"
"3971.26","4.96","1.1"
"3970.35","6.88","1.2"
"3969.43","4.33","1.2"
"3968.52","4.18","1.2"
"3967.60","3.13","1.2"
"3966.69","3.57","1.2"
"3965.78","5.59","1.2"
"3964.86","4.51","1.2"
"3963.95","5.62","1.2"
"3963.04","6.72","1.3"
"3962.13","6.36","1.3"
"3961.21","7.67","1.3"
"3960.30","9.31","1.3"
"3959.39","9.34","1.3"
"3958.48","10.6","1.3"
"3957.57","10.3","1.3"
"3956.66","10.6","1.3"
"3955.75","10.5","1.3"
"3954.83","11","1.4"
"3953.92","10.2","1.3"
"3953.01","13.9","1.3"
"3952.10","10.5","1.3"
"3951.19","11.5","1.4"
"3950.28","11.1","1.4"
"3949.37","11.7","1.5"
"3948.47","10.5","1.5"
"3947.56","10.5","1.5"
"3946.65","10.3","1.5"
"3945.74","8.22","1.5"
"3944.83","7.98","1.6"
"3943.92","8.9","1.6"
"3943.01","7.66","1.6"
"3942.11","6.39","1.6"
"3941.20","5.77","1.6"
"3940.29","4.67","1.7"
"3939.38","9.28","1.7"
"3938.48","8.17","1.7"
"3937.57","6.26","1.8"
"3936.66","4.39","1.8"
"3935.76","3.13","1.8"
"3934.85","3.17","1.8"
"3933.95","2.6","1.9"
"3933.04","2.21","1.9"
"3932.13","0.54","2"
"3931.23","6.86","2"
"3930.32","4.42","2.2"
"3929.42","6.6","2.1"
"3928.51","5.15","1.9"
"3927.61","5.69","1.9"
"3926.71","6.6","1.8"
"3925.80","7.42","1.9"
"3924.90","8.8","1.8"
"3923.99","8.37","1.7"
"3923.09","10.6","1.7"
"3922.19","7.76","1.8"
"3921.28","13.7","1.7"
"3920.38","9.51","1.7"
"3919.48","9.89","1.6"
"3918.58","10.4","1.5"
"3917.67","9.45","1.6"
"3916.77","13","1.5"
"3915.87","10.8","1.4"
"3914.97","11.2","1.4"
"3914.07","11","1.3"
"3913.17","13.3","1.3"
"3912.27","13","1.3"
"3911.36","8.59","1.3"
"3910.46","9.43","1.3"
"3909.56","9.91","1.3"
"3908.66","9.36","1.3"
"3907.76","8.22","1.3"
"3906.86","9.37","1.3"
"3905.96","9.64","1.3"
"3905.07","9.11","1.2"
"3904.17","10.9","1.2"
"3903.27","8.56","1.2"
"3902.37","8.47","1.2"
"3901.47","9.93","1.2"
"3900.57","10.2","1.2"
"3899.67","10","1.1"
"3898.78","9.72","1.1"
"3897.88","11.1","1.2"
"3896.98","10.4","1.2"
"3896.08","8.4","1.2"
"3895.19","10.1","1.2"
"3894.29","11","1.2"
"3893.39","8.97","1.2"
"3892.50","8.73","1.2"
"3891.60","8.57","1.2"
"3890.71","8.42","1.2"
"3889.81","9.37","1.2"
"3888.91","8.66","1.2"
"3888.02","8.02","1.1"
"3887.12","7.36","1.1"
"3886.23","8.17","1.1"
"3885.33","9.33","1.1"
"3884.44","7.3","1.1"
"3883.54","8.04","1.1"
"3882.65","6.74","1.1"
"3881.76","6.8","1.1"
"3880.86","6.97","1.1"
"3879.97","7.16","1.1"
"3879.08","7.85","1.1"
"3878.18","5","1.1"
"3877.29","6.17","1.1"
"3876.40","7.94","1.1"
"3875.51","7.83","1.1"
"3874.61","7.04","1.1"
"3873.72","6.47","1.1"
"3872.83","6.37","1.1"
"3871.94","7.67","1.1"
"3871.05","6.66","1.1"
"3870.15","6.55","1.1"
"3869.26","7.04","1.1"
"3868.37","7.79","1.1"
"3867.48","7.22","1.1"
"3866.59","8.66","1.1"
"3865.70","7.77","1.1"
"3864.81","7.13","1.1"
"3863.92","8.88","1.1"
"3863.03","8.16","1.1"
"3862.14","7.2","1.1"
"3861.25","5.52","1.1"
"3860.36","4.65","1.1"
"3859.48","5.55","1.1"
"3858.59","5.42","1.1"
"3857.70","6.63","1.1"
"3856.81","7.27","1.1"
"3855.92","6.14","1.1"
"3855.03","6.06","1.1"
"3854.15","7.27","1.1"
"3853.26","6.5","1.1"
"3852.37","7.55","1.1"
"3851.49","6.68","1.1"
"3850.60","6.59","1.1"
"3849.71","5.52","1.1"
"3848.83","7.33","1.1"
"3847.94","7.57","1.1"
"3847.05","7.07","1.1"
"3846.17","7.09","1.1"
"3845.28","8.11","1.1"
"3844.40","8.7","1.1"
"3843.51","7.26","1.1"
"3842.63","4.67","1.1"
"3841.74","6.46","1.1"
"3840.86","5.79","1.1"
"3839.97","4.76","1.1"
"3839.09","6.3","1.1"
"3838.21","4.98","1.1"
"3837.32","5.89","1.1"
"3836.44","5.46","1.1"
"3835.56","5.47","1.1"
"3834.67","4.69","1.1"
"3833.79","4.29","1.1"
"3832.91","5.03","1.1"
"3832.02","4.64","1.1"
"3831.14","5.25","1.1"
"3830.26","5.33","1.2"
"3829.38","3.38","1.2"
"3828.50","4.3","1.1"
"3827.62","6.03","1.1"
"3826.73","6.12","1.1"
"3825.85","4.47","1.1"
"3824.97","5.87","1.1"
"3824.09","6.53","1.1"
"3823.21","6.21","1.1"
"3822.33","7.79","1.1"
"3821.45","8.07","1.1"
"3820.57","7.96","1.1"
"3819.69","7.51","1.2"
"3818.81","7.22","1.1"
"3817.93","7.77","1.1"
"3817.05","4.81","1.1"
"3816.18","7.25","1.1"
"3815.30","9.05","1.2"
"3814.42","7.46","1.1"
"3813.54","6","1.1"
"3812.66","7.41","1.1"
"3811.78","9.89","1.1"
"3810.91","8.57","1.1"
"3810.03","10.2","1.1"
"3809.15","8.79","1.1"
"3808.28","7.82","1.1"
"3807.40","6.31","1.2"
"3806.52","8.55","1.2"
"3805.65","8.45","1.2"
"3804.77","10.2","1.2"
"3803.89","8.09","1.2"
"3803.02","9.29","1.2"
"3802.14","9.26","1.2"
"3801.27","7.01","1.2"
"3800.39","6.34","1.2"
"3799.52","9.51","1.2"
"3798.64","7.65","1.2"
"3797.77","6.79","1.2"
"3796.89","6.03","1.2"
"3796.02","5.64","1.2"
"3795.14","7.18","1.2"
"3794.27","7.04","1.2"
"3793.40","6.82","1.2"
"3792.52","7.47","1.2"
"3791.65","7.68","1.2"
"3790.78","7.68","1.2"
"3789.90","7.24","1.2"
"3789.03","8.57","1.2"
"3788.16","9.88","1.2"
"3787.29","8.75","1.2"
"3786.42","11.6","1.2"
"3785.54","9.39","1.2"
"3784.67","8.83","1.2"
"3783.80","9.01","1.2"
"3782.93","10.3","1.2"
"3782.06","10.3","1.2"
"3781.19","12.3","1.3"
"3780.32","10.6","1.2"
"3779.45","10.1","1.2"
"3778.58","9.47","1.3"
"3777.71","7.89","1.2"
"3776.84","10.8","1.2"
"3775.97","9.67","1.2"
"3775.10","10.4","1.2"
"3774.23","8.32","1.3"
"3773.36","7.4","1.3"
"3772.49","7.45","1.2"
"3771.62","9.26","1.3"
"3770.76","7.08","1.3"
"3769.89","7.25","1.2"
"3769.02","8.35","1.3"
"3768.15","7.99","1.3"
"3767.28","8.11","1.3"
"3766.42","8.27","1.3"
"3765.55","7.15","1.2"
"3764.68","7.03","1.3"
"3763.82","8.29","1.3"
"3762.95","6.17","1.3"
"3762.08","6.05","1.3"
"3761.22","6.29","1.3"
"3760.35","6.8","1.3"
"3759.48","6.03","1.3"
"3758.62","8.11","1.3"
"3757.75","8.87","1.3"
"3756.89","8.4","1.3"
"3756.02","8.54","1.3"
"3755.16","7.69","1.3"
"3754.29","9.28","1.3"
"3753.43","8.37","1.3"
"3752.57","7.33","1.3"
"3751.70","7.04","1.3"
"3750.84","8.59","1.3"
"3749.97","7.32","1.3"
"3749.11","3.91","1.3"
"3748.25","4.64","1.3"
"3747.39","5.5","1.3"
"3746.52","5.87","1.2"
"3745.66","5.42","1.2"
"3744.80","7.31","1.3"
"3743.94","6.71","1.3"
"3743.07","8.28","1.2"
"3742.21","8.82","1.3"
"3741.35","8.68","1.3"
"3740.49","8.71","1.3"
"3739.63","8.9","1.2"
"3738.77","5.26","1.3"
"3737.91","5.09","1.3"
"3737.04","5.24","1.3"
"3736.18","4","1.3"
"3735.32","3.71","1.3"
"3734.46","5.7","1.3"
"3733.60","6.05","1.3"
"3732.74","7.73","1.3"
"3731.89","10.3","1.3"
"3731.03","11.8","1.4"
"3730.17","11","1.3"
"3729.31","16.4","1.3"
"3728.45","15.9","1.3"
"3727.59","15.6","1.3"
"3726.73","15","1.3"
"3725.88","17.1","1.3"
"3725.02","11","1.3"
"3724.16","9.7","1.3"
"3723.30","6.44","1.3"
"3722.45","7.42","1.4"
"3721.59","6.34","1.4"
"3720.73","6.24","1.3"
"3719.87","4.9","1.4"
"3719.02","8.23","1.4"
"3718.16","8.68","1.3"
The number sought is 1.9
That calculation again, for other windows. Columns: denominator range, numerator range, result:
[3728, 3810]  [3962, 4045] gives 1.73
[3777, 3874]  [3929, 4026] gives 1.58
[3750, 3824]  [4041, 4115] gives 2.04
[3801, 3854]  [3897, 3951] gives 1.31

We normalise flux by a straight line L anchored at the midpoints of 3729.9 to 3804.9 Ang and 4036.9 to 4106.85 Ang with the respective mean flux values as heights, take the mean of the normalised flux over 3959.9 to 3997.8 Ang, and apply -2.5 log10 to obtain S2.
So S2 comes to 0.27 mag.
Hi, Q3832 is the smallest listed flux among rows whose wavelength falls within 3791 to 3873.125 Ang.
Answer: 3.38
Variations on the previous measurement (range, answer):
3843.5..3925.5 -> 4.65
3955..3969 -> 3.13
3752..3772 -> 6.03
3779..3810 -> 5.64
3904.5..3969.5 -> 0.54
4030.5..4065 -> 11.6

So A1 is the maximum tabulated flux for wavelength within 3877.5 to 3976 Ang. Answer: 13.9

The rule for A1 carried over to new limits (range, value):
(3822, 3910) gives 11.1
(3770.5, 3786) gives 12.3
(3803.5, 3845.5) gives 10.2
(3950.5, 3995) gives 15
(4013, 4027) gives 16.8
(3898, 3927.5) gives 13.7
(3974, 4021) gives 16.6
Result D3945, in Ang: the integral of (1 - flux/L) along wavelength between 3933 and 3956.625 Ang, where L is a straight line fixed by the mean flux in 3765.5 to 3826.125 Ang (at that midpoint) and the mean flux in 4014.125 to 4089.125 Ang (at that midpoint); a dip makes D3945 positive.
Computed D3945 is 7.17 Ang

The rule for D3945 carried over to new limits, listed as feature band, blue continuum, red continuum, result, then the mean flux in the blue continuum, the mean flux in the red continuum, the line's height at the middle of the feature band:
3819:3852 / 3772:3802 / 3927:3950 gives 7.5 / 8.57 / 6.48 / 7.9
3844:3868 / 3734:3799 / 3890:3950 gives 3.6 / 7.73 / 8.54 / 8.2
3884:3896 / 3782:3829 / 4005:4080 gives 1.6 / 7.75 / 14.3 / 10.1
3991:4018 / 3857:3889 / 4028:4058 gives -2.7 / 7.14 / 14.2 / 12.6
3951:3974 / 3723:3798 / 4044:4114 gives 8.2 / 8.35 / 14.3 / 12.1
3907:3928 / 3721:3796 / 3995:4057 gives 3.5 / 8.37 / 14.2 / 11.8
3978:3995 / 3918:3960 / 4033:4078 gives -3.4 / 8.13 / 14.1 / 10.6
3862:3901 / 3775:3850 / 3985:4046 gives 6.5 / 7.45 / 14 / 9.67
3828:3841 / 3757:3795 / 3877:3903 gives 5.3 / 8.41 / 8.53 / 8.47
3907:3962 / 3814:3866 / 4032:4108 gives 5.5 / 6.38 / 14.2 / 9.61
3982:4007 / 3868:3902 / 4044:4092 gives -2.3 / 8.16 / 14.4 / 11.9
